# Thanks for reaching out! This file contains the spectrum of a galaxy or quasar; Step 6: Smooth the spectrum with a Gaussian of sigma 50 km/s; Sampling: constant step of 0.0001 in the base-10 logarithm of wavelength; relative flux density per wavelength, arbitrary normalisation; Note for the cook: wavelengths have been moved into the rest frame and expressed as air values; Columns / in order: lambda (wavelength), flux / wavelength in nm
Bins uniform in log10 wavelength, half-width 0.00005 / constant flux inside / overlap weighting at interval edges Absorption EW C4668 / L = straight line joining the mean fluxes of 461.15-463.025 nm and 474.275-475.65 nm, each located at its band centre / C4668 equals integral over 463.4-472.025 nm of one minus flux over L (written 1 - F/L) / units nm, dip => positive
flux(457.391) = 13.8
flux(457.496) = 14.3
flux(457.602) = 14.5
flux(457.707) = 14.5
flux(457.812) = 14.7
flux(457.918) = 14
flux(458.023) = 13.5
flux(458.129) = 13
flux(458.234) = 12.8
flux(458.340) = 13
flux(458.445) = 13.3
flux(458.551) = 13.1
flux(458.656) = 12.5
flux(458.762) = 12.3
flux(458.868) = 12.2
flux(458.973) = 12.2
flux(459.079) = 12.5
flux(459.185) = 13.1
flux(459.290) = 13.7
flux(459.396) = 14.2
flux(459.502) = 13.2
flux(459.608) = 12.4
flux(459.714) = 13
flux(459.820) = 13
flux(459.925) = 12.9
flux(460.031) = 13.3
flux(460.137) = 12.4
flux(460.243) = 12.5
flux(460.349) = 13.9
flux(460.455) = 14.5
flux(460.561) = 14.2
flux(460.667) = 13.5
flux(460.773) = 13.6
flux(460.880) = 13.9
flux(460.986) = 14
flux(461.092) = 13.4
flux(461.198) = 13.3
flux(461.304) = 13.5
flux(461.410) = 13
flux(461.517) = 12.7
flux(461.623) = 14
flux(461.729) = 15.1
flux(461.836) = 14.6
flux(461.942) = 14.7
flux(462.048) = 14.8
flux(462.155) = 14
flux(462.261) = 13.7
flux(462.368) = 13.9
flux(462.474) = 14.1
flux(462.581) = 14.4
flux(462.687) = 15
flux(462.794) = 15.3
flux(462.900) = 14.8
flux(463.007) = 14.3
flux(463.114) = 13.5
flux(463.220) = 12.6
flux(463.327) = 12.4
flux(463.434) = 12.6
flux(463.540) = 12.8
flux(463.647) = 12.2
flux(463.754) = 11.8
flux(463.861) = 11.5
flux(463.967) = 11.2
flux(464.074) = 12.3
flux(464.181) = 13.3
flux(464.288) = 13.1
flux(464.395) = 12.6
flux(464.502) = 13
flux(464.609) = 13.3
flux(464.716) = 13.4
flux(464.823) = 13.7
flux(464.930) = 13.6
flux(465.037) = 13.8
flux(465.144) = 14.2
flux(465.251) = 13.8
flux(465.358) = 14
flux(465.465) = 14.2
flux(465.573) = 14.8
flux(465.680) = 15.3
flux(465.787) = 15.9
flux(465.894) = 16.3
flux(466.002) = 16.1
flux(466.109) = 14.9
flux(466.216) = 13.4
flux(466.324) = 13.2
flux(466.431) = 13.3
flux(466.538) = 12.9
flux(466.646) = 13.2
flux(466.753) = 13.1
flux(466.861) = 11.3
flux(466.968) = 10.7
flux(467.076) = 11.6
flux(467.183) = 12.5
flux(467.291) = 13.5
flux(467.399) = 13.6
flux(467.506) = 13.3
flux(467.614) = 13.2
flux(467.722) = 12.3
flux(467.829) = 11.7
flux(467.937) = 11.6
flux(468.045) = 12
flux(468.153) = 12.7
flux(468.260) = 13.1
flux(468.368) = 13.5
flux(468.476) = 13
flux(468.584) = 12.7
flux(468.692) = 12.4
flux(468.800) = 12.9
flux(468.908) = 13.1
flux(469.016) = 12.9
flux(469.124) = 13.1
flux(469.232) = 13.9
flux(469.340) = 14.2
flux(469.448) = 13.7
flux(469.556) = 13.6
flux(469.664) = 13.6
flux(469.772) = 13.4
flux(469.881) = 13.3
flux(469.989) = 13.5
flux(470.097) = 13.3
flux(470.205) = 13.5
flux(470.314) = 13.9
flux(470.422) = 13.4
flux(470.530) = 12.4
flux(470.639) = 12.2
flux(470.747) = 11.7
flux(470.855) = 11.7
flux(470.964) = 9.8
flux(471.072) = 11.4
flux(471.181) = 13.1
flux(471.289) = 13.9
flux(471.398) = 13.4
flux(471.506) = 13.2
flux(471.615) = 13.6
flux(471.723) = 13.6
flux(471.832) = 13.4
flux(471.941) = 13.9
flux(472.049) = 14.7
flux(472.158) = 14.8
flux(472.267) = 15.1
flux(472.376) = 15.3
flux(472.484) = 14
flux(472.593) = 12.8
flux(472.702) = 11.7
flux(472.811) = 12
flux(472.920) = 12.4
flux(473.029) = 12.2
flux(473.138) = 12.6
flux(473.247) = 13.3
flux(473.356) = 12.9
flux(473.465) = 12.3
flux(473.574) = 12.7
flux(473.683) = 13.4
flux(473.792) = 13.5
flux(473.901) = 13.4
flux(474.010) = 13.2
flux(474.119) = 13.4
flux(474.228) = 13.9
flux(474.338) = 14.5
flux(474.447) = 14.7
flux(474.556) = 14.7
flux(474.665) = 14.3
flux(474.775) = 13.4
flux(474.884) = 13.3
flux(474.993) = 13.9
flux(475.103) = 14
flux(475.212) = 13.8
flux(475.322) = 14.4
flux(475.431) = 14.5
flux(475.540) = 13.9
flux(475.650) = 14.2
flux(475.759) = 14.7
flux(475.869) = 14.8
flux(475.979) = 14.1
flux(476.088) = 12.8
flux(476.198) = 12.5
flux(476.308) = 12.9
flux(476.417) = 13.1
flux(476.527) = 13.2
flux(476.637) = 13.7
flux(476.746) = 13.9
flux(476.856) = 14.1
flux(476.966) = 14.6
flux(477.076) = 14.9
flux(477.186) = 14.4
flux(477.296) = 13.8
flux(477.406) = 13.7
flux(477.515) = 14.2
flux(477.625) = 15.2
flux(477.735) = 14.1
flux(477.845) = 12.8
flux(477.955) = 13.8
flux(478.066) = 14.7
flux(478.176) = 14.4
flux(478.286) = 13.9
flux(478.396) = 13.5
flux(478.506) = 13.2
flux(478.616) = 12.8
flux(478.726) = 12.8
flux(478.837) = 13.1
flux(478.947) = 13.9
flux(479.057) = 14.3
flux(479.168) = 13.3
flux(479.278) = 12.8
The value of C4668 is 0.62 nm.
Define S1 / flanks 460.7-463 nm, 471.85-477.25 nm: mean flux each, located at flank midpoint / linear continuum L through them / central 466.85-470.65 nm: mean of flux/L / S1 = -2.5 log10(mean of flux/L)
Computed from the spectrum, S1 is 0.08 mag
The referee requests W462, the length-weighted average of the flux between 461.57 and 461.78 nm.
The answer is 14.6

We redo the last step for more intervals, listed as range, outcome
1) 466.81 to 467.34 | 11.9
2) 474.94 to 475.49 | 14.1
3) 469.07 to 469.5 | 13.7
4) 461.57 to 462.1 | 14.7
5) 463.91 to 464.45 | 12.5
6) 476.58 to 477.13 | 14.2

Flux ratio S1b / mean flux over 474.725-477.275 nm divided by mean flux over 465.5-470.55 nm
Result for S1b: 1.0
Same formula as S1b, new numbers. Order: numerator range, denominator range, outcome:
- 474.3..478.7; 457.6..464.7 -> 1.04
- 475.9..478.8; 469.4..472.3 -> 1.04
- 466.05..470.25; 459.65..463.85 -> 0.96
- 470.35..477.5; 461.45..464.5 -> 1.00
